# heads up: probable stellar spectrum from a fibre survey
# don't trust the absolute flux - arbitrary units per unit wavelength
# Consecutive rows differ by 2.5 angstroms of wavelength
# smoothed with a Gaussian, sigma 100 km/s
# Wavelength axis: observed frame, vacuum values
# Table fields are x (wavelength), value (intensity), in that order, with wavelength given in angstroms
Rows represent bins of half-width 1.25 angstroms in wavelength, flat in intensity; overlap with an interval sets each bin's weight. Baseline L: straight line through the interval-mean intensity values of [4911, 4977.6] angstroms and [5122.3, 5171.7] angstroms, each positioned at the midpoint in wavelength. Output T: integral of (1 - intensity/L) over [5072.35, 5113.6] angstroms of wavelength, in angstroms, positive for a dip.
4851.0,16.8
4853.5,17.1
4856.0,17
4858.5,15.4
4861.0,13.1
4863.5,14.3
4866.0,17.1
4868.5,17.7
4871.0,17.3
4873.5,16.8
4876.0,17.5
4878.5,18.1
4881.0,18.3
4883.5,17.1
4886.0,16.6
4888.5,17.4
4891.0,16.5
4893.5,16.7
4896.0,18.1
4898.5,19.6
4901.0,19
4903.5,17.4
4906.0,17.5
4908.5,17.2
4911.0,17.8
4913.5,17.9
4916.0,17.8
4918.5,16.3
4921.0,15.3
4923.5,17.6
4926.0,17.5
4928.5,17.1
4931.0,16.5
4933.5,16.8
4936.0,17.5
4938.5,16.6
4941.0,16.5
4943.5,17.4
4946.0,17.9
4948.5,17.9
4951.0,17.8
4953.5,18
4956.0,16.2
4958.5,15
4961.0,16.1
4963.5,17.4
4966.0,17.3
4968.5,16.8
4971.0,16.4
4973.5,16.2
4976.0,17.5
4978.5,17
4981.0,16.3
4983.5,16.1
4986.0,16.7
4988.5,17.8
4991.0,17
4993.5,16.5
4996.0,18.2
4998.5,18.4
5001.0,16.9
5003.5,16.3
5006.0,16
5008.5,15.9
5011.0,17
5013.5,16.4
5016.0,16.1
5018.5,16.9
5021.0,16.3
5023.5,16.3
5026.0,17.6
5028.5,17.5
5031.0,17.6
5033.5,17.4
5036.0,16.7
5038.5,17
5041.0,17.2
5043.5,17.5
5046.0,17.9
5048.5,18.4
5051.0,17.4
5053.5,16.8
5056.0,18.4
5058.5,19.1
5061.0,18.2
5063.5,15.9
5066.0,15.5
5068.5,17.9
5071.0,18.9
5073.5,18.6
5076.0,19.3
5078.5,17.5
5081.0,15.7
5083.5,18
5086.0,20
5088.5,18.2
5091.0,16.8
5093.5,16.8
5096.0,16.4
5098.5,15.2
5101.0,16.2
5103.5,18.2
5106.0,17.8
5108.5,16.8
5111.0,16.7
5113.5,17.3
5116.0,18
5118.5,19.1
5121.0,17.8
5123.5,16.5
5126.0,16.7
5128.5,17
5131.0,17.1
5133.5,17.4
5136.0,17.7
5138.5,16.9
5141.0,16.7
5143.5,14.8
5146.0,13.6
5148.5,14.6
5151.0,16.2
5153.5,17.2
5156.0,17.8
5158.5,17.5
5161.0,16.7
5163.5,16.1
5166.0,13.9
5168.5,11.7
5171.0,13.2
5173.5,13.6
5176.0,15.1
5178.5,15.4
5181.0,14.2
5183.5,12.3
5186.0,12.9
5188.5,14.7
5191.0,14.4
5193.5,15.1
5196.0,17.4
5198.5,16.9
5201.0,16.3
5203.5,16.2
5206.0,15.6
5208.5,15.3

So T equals -2.8 angstroms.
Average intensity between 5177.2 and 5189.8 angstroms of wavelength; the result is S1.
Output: 13.9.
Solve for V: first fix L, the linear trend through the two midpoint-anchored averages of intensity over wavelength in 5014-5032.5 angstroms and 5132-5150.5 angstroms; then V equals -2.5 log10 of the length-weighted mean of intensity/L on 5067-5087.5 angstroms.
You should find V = -0.11 mag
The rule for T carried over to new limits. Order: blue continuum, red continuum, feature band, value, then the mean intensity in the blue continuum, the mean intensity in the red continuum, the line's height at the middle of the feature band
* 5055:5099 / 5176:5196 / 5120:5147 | -1.05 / 17.6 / 14.4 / 16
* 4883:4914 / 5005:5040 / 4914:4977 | 1.25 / 17.6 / 16.8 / 17.3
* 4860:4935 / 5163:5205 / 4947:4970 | -0.46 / 17.1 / 14.7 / 16.6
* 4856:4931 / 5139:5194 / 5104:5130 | -3.53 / 17.1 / 14.9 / 15.3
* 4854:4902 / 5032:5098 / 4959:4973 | 0.49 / 17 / 17.6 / 17.3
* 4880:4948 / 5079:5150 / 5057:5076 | -0.91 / 17.3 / 16.9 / 17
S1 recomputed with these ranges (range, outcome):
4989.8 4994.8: 16.8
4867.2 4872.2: 17.5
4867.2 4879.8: 17.5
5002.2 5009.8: 16.1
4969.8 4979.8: 16.8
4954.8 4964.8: 16.2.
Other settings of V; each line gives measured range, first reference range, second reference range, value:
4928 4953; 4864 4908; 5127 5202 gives -0.01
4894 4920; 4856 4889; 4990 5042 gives -0.07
